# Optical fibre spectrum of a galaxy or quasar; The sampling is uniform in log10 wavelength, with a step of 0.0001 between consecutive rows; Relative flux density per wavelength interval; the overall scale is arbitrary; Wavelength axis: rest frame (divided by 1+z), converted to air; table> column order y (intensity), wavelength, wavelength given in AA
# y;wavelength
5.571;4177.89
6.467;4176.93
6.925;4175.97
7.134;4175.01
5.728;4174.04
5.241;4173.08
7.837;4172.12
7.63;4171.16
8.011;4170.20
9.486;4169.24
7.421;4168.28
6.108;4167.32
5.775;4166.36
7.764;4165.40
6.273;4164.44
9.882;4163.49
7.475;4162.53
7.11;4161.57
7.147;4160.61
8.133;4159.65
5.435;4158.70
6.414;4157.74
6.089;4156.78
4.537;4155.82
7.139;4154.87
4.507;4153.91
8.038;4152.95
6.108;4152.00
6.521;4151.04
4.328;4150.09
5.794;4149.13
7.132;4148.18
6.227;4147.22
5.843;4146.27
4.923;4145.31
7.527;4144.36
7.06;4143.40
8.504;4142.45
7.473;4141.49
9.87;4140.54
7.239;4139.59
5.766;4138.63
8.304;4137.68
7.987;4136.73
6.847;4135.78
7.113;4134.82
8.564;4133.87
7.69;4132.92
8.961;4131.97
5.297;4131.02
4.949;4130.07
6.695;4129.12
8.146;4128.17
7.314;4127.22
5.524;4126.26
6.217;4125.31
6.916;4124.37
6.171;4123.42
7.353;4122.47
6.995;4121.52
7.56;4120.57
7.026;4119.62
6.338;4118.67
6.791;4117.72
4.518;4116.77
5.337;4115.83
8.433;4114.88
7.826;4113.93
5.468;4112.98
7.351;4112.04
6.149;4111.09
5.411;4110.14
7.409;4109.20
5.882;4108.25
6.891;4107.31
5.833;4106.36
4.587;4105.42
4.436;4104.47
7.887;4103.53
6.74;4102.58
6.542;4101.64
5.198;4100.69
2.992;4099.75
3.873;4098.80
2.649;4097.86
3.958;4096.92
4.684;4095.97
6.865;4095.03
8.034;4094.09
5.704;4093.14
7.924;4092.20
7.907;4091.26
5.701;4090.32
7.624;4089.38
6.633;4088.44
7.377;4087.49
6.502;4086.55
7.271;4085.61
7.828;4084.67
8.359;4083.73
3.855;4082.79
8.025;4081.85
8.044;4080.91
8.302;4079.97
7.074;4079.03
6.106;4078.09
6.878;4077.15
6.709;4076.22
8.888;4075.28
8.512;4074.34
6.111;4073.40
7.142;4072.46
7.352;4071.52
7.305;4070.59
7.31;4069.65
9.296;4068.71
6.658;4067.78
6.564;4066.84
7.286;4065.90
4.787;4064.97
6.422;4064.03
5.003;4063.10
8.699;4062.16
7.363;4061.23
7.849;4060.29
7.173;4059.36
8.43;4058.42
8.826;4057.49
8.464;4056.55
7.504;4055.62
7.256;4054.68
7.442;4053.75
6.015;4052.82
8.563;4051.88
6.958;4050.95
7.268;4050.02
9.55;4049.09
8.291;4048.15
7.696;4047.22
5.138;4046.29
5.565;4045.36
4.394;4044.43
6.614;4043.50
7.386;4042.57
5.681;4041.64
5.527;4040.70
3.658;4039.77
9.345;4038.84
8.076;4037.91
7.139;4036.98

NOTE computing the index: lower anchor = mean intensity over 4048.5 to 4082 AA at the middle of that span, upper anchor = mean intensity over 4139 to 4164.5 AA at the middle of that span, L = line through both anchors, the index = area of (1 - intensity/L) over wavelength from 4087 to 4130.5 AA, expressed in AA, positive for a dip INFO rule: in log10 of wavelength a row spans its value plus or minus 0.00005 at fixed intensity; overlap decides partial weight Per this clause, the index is 5.1 AA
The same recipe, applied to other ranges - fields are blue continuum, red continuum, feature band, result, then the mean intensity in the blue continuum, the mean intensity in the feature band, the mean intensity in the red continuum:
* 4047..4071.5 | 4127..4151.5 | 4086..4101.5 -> 2.97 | 7.46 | 5.87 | 7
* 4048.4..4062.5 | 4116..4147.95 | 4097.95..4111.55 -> 3.07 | 7.82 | 5.62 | 6.95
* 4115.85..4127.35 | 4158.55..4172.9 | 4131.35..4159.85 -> 0.55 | 6.49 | 6.85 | 7.44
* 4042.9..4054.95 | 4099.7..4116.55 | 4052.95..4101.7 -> -1.67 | 6.99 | 6.85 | 6.19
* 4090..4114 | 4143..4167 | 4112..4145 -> -4.44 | 5.89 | 7.05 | 6.52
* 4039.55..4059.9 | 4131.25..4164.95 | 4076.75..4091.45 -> -0.17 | 7.02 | 7.08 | 6.96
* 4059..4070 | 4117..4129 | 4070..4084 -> -0.49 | 7.03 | 7.23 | 6.81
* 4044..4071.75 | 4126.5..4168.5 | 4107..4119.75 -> 0.99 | 7.22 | 6.47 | 6.88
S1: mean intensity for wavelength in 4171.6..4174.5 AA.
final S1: 6.3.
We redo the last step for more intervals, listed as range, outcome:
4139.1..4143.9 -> 8.01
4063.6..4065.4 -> 5.59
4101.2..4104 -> 7.06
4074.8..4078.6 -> 7.15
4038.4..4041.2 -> 6.12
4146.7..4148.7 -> 6.66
